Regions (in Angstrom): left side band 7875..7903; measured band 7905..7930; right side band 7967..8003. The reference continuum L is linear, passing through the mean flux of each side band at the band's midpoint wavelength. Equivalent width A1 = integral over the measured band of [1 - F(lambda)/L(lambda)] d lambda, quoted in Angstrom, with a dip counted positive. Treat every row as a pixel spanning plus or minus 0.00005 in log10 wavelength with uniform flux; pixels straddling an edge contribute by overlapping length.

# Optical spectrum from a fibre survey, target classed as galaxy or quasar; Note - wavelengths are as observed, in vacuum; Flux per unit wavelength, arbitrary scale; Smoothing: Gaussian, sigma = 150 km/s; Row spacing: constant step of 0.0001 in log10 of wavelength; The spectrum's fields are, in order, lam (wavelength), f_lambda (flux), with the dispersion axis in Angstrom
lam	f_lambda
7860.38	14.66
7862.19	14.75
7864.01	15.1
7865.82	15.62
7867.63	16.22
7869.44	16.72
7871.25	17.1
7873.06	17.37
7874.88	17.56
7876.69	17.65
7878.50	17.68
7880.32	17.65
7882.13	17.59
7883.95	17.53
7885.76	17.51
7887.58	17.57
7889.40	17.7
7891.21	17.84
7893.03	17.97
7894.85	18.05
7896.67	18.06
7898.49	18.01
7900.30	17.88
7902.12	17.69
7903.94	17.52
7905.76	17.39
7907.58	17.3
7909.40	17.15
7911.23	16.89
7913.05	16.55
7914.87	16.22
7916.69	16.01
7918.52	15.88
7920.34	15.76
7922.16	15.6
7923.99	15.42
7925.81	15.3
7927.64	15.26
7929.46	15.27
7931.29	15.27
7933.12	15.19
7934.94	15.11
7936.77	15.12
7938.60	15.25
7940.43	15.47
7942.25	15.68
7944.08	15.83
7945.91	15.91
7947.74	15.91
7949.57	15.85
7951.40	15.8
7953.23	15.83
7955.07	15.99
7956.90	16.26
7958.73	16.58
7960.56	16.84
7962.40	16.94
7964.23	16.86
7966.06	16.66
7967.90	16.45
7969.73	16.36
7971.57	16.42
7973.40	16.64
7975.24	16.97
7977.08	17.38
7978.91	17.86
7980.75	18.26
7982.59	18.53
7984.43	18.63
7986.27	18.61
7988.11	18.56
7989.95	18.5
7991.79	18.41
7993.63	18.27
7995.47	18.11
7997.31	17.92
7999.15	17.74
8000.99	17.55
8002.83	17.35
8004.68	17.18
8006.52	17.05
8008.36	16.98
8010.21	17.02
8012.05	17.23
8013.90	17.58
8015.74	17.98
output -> 2.3 Angstrom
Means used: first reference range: 17.8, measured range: 16.1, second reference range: 17.7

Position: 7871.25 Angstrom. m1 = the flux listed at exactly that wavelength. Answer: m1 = 17.1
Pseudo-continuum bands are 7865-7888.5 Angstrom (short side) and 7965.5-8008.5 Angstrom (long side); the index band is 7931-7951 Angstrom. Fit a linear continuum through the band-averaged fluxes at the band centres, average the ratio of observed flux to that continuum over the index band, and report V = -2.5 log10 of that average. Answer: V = 0.13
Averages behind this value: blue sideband 17.2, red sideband 17.6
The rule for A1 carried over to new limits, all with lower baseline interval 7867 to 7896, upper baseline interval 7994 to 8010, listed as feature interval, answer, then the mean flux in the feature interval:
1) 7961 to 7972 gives 0.5 Angstrom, 16.6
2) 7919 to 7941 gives 2.7 Angstrom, 15.3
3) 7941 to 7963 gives 1.8 Angstrom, 16.1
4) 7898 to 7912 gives 0.0 Angstrom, 17.5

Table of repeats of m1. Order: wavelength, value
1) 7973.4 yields 16.64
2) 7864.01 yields 15.1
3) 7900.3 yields 17.88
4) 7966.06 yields 16.66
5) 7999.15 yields 17.74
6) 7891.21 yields 17.84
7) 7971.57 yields 16.42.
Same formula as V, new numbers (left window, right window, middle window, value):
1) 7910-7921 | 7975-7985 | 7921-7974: 0.08 mag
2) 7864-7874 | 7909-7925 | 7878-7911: -0.09 mag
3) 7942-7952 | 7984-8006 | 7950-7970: 0.00 mag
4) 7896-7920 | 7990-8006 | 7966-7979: 0.05 mag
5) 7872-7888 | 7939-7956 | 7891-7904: -0.05 mag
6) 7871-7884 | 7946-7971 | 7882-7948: 0.03 mag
